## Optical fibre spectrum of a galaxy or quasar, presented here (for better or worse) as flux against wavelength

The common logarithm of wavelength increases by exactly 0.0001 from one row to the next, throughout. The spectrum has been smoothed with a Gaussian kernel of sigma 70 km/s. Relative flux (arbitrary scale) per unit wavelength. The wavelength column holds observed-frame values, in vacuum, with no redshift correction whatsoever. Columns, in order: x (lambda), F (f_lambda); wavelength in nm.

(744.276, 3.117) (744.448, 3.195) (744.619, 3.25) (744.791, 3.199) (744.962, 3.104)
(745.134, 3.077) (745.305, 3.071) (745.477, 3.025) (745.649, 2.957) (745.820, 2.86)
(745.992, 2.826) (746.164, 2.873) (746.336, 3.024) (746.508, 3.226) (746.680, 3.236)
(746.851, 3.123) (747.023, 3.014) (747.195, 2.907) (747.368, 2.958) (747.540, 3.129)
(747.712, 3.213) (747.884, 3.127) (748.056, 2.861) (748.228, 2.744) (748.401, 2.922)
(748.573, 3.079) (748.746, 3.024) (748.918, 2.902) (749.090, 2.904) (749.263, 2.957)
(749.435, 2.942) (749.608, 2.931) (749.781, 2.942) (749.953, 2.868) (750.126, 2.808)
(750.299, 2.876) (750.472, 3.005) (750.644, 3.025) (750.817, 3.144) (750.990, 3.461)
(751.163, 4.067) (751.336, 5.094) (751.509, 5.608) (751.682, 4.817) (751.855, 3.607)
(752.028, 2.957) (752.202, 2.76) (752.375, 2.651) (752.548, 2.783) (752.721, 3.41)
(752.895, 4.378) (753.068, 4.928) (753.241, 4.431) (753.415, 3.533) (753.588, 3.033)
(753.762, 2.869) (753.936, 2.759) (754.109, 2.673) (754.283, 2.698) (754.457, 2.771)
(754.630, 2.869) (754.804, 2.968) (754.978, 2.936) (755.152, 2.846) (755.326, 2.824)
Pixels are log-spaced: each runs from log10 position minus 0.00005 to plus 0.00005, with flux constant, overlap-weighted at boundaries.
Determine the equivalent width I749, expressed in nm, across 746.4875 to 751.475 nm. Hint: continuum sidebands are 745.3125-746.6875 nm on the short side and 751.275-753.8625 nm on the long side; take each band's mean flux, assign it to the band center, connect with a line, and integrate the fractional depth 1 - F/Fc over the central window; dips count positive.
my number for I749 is 0.30 nm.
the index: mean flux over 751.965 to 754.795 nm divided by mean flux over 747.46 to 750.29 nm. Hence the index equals 1.09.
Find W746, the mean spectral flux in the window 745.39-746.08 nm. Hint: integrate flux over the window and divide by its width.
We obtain 2.92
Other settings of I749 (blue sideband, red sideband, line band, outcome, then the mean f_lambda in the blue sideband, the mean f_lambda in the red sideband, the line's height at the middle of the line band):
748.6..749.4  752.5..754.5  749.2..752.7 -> -0.252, 2.96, 3.38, 3.14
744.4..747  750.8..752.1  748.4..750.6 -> 0.492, 3.07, 4.16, 3.79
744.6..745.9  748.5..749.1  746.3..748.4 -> -0.018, 3.06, 2.99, 3.02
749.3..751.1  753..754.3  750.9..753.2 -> -0.497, 3.01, 3.38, 3.21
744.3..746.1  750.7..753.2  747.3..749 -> 0.199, 3.06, 3.83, 3.4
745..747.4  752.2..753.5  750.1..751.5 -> -0.044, 3.01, 3.67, 3.47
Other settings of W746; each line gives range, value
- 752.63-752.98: 3.87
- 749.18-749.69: 2.94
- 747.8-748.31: 2.91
